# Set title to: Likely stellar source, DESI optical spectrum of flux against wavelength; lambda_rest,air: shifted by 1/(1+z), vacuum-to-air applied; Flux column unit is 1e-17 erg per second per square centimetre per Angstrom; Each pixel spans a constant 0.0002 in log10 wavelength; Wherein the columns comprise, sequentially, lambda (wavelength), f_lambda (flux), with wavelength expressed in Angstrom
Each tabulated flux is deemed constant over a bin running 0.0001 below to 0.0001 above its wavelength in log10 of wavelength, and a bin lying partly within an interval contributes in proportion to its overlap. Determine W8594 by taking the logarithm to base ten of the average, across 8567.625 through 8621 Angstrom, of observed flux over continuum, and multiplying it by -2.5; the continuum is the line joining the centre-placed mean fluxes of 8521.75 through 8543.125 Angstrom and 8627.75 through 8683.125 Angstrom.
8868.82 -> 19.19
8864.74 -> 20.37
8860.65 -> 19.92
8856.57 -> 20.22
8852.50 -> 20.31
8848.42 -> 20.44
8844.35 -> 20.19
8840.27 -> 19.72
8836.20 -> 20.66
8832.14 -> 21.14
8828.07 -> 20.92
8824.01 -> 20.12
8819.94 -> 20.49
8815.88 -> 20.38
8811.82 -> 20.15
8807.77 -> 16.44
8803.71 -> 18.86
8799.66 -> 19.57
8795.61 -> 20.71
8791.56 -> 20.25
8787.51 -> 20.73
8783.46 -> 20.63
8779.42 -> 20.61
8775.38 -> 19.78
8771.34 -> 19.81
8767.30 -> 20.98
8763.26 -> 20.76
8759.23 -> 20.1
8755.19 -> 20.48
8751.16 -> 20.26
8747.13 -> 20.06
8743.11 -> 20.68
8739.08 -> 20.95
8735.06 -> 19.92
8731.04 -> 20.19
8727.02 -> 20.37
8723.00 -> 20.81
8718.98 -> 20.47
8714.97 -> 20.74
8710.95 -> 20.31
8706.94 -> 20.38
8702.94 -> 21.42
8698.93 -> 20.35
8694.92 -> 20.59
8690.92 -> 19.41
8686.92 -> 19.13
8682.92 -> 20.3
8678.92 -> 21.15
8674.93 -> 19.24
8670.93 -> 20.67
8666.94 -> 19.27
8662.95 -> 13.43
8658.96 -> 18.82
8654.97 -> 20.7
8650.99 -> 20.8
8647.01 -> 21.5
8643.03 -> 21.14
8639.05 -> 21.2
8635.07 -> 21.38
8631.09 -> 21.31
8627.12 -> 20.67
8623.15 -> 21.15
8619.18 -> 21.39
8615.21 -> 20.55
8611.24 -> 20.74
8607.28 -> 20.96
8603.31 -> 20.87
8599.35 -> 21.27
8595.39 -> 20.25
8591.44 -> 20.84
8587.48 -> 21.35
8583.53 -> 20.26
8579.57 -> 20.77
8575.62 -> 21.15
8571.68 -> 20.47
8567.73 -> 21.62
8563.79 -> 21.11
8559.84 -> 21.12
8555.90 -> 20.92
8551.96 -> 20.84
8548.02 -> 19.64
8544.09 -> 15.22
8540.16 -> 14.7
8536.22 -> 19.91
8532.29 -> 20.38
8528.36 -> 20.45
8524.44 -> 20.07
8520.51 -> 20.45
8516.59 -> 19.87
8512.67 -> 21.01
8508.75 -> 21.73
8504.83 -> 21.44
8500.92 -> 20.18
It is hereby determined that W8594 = -0.07 mag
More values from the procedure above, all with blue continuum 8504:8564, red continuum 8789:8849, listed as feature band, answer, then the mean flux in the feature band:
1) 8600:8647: -0.061 mag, 21.1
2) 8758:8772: -0.028 mag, 20.5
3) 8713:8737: -0.025 mag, 20.4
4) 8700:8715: -0.039 mag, 20.7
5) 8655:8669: 0.130 mag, 17.7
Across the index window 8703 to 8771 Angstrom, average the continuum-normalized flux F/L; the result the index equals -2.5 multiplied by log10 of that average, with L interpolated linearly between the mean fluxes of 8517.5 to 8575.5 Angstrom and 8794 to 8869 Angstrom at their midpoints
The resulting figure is -0.03 mag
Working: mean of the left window 19.8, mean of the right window 20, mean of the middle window 20.5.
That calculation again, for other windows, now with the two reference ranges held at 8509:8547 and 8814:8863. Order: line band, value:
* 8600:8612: -0.07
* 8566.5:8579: -0.09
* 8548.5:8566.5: -0.08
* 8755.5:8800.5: -0.01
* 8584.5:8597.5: -0.07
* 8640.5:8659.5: -0.06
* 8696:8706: -0.05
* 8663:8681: 0.02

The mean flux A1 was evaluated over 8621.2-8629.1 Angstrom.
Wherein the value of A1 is 20.9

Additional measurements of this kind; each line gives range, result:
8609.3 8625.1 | 21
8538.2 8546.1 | 15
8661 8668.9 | 16.4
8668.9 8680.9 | 20.4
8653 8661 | 19.7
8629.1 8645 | 21.3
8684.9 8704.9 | 20.2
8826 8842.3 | 20.6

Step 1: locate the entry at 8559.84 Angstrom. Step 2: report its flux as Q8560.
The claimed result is 21.12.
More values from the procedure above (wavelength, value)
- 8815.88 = 20.38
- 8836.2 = 20.66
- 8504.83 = 21.44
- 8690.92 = 19.41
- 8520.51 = 20.45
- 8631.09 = 21.31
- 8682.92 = 20.3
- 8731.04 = 20.19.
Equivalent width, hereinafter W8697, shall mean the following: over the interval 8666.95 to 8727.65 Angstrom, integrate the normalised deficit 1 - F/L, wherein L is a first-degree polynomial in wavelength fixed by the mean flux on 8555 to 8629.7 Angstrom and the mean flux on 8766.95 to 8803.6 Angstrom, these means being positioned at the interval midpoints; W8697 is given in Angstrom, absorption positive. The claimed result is 0.67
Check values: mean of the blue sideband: 20.9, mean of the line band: 20.3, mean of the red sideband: 20.2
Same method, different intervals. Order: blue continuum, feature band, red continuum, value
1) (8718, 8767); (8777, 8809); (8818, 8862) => 0.95 Angstrom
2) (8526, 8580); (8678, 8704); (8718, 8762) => -0.01 Angstrom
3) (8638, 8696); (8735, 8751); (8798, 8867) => -0.45 Angstrom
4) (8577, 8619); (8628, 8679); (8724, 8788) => 1.60 Angstrom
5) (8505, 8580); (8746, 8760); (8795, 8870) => -0.16 Angstrom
